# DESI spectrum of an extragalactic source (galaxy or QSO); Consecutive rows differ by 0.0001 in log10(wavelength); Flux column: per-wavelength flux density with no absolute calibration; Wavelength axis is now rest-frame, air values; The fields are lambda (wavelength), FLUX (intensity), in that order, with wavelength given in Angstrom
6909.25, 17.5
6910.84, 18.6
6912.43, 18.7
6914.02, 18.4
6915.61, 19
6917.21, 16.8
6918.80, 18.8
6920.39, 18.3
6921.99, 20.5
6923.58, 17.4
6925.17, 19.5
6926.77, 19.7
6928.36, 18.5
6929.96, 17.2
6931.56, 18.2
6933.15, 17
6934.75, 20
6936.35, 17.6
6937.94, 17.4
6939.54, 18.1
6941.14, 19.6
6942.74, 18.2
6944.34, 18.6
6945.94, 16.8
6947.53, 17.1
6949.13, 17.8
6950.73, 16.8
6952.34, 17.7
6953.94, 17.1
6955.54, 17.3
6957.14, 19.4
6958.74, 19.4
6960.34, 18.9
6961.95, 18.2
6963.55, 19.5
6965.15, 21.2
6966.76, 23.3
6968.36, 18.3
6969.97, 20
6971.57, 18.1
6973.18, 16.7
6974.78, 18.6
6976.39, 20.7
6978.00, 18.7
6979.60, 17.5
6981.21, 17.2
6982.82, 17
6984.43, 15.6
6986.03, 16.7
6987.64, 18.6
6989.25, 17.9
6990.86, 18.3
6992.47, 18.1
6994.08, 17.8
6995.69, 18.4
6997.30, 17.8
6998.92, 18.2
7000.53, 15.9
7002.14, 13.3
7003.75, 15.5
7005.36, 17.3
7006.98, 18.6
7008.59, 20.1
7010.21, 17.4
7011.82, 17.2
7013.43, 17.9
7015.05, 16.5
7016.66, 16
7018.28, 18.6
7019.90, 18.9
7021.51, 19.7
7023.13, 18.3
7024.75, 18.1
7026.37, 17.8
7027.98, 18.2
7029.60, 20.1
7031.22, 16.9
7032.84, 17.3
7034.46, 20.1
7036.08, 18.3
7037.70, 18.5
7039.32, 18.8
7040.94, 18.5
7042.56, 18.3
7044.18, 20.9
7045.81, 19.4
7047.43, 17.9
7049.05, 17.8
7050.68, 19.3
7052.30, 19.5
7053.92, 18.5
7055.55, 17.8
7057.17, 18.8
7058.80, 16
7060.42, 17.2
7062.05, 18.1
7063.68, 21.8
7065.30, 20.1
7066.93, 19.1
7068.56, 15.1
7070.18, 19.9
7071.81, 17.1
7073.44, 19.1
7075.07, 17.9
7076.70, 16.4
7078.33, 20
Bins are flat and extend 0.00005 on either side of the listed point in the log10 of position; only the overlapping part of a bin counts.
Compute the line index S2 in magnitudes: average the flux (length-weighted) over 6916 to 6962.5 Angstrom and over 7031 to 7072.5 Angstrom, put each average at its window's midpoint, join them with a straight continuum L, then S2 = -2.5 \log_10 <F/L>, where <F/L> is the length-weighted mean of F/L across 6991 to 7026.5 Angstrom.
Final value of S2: 0.048 mag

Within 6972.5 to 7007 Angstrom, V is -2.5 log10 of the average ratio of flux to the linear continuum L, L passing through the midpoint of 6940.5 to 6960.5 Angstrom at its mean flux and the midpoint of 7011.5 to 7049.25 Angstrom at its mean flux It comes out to 0.04 mag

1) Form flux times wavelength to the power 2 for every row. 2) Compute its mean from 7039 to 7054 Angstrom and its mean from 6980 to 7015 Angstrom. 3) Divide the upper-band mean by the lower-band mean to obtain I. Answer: 1.11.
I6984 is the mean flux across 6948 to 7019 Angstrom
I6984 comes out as 18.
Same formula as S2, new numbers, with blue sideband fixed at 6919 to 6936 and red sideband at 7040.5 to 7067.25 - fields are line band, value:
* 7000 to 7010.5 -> 0.112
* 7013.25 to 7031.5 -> 0.035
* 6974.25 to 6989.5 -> 0.050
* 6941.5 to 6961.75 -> 0.040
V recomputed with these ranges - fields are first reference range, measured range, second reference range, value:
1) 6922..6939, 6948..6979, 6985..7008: -0.06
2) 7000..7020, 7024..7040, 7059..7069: -0.04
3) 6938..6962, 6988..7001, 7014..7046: 0.02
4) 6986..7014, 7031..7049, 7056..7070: -0.04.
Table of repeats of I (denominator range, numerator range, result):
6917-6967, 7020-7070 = 1.04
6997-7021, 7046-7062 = 1.06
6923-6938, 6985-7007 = 0.96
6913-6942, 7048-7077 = 1.03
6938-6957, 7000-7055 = 1.04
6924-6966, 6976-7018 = 0.97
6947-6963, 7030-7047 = 1.06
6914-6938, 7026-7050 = 1.04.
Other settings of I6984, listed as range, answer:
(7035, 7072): 18.6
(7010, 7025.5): 17.9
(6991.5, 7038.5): 17.8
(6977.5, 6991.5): 17.5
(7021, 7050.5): 18.6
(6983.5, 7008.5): 17.3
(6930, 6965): 18.2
